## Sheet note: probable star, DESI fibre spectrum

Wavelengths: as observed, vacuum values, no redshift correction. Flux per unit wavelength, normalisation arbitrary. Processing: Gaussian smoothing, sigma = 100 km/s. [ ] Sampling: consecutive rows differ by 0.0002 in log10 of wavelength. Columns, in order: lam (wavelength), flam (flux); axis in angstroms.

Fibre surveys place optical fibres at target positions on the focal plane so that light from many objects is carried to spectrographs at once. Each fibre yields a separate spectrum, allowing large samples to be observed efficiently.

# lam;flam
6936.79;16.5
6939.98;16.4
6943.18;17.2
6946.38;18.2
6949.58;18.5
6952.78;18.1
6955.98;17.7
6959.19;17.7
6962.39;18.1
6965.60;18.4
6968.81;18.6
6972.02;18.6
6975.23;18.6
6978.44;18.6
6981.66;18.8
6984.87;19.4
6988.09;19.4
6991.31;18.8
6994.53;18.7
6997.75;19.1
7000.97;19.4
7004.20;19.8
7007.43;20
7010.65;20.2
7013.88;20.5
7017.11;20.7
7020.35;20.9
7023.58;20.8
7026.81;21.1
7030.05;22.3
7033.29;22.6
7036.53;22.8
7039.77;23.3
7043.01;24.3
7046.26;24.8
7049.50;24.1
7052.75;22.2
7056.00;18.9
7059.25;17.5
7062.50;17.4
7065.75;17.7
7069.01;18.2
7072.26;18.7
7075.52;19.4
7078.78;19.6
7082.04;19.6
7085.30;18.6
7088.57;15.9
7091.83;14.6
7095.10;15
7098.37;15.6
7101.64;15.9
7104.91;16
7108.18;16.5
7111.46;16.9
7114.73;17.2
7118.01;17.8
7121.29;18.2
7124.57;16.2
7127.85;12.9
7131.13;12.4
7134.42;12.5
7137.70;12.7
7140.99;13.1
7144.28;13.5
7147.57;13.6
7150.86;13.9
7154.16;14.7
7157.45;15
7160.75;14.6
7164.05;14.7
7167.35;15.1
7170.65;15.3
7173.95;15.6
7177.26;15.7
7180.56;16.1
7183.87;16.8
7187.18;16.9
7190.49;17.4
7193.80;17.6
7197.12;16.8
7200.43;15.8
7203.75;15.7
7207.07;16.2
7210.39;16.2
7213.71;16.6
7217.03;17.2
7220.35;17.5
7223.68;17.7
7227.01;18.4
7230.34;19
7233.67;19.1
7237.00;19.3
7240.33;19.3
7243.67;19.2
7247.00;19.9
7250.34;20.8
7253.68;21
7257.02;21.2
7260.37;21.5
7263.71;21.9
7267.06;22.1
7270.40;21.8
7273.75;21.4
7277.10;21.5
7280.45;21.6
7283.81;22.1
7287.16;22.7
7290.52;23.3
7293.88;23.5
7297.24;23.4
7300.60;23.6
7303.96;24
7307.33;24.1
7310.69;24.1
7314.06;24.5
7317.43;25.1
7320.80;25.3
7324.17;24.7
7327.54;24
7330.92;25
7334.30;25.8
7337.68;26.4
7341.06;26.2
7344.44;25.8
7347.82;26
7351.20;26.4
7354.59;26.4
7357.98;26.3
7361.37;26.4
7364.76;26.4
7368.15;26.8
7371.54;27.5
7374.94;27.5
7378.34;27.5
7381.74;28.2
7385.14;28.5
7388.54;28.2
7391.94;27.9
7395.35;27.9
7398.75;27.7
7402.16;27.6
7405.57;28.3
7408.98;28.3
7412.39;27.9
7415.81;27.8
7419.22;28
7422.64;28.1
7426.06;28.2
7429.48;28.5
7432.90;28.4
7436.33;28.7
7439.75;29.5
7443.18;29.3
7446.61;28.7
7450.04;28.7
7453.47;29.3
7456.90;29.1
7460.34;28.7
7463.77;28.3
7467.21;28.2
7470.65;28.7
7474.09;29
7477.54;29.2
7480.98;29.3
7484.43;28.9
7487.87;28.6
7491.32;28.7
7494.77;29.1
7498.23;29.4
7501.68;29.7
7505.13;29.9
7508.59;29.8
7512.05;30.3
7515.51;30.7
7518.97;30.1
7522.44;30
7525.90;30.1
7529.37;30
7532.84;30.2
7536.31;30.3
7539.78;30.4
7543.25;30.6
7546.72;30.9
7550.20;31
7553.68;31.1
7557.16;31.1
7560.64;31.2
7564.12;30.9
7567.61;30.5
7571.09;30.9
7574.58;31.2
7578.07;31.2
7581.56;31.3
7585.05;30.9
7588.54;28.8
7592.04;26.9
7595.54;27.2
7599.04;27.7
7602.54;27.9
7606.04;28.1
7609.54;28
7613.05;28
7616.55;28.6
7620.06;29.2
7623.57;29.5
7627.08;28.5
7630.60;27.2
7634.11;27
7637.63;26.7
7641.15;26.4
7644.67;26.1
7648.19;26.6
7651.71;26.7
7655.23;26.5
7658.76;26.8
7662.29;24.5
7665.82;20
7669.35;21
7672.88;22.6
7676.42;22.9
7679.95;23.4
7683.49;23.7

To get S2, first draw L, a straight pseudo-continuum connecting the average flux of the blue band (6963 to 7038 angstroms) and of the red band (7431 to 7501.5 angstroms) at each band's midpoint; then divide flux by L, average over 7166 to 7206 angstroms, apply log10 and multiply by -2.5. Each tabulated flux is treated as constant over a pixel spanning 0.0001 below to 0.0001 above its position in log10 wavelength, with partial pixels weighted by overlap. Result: 0.40 mag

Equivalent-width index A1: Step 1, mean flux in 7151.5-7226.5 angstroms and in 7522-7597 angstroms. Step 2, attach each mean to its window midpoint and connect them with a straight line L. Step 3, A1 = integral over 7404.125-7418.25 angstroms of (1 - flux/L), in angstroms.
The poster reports -2.0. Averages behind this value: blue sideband 16.2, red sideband 30.3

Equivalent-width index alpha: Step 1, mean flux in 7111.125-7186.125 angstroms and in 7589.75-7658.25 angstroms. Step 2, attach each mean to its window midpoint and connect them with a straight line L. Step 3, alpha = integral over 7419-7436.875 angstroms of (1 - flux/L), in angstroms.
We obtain -4.79 angstroms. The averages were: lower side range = 15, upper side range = 27.5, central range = 28.3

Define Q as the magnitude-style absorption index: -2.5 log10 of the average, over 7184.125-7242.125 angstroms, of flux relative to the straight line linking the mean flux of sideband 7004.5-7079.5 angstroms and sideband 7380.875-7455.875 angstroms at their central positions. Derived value 0.357 mag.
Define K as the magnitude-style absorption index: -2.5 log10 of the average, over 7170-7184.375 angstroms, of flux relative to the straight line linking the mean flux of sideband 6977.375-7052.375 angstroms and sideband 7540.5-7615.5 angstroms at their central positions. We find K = 0.43 mag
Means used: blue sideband 20.9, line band 15.9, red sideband 29.8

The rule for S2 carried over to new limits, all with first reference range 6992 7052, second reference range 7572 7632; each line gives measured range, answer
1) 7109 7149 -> 0.47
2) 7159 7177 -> 0.47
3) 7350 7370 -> -0.03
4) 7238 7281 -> 0.17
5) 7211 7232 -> 0.33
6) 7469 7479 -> -0.07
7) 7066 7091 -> 0.20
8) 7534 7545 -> -0.09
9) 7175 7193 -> 0.38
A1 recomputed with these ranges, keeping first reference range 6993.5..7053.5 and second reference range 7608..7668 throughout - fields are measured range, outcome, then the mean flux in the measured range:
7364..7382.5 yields -2.13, 27.3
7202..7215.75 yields 4.10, 16.2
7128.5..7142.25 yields 5.98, 12.7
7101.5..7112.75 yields 2.96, 16.4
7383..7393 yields -1.46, 28.2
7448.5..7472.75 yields -3.33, 28.7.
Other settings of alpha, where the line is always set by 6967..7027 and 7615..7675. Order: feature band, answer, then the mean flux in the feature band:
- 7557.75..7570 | -2.7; 30.9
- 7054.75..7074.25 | 2.1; 18.1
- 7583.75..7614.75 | -3.0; 28.1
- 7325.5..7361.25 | -4.4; 25.8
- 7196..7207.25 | 2.9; 16.1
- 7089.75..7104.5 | 3.7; 15.4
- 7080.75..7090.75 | 1.3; 17.8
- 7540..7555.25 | -3.5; 30.9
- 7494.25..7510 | -3.2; 29.6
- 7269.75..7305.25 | -0.3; 22.6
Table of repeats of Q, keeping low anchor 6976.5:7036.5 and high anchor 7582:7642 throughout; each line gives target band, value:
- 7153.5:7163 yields 0.44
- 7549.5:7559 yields -0.14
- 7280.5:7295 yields 0.05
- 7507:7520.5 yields -0.13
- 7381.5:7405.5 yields -0.11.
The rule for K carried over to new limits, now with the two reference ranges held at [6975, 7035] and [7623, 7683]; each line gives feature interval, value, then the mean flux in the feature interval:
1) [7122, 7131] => 0.40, 14.6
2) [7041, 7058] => -0.12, 22.7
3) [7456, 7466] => -0.20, 28.6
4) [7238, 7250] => 0.12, 19.6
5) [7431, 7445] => -0.22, 29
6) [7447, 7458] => -0.22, 29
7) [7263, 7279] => 0.02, 21.7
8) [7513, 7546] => -0.24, 30.3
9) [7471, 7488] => -0.21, 29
